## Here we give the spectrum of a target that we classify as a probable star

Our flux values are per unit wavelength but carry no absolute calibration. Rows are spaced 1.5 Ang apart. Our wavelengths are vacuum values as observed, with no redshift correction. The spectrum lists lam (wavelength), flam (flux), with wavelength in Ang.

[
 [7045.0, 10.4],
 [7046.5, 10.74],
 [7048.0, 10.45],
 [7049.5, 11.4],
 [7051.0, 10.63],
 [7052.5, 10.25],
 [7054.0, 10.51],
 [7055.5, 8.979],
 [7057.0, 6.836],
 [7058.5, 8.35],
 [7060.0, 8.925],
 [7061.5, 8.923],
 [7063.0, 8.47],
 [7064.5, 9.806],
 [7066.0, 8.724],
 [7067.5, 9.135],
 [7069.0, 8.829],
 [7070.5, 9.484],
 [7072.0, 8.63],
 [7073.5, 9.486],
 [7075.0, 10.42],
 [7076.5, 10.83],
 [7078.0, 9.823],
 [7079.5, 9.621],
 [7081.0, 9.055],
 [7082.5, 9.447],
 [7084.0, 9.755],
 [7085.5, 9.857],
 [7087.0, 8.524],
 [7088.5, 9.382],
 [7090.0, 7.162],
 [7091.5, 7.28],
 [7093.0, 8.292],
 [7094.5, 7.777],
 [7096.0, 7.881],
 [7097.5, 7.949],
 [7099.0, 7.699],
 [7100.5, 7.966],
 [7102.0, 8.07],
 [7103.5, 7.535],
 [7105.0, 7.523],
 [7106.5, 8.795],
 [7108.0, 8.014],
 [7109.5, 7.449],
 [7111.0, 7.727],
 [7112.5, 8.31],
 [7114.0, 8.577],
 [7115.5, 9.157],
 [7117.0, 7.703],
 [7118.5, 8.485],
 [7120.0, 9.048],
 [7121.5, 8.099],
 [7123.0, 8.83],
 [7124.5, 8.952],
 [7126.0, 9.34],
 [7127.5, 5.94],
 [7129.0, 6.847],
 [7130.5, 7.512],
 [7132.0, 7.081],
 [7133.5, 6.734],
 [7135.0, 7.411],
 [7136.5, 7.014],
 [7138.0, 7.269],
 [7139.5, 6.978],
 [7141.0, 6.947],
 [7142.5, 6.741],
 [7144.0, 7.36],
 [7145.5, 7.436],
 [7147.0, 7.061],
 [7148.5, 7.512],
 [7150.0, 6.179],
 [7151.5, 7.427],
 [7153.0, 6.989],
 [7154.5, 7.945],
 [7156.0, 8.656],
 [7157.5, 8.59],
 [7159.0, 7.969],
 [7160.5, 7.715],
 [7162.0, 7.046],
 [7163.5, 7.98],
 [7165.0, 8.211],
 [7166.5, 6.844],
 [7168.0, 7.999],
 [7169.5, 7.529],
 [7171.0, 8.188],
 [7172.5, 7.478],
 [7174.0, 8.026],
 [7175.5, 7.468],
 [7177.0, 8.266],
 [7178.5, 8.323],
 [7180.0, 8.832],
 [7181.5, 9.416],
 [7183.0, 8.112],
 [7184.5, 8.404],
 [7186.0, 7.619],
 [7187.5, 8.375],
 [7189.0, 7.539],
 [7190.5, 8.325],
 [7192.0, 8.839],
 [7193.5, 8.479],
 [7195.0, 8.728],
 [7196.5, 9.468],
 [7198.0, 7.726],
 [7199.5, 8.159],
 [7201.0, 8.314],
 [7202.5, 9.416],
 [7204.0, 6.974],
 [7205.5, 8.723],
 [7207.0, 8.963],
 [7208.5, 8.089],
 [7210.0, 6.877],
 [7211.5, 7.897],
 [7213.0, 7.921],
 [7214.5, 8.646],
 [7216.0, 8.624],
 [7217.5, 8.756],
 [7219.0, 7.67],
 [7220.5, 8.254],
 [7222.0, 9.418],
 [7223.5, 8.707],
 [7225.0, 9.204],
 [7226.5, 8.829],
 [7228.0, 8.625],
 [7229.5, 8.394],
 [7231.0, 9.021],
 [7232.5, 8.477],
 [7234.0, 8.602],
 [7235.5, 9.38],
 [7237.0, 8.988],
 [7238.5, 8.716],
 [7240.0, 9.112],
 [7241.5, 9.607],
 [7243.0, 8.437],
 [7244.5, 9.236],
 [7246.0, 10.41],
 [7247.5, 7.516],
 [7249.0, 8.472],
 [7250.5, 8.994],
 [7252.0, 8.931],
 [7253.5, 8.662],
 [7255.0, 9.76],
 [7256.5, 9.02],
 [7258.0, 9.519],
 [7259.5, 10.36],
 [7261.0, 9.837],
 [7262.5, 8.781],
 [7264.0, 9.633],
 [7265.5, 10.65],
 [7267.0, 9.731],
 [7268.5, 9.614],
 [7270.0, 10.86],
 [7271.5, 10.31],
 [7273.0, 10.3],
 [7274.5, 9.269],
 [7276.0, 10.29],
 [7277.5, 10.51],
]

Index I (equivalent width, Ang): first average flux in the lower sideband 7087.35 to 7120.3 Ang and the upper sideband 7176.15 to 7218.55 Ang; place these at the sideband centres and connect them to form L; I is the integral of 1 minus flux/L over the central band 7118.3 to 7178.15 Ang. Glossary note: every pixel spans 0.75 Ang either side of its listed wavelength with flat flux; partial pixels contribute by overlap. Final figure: 4.2 Ang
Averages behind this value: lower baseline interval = 8.07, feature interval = 7.62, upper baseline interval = 8.34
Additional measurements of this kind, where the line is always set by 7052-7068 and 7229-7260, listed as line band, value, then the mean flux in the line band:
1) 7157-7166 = 1.13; 7.87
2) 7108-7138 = 3.66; 7.89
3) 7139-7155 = 3.31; 7.13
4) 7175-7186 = 0.77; 8.37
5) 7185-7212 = 2.26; 8.26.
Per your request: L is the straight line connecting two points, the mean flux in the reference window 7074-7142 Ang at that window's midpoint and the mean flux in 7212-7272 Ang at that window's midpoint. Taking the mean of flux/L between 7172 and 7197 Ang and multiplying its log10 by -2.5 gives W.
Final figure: 0.05 mag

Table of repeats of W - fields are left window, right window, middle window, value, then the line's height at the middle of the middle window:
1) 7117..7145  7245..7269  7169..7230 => 0.03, 8.55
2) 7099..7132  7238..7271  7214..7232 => 0.05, 9.07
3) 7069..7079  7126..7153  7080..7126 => 0.02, 8.55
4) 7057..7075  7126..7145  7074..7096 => -0.07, 8.44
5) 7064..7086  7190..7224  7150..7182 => 0.11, 8.74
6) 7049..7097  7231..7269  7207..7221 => 0.13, 9.19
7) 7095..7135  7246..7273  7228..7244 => 0.05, 9.25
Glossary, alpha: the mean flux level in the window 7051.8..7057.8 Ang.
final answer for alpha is 9.13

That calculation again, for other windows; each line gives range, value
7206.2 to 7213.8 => 7.96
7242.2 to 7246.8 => 9.34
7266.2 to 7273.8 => 10.2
